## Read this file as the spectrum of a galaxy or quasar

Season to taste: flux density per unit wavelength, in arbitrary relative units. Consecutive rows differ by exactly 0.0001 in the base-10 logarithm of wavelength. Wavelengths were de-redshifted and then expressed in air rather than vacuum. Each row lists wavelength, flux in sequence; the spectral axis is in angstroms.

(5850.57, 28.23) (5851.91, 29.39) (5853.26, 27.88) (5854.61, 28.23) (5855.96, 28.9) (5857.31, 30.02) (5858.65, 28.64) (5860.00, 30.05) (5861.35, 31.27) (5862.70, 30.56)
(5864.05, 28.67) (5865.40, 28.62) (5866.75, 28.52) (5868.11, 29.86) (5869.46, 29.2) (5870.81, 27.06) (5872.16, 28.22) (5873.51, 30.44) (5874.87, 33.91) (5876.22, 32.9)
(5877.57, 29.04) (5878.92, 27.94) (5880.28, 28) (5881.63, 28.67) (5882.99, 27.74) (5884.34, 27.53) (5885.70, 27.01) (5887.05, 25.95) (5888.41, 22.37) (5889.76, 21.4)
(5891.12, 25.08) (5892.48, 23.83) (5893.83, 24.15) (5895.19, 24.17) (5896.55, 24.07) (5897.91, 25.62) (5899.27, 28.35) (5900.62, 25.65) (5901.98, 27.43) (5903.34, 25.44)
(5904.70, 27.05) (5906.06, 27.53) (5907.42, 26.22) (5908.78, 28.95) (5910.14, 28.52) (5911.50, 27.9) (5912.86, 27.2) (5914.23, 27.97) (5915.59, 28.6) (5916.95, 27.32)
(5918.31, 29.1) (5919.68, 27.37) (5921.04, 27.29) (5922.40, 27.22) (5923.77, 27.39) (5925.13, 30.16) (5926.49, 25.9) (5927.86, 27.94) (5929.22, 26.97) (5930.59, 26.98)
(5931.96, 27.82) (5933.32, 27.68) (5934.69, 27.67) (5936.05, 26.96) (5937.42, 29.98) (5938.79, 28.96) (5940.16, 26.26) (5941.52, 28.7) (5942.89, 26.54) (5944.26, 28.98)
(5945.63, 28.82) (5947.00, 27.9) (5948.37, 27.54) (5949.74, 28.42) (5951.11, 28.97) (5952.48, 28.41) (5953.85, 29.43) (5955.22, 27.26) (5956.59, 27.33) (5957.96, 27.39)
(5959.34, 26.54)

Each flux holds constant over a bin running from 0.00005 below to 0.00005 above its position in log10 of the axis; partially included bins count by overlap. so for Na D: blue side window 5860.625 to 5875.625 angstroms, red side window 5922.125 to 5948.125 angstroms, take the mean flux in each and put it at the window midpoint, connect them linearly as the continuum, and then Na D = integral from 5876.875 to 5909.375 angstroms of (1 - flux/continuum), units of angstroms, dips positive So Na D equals 3.1 angstroms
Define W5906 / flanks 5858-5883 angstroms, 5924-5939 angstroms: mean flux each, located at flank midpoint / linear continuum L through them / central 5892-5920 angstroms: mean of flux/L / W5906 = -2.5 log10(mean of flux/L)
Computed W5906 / 0.07 mag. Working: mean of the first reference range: 29.5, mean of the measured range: 26.8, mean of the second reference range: 27.9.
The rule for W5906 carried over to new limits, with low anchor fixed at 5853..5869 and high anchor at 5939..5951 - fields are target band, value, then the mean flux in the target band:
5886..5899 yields 0.19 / 24.3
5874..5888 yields 0.01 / 28.8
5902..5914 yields 0.05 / 27.4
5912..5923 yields 0.03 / 27.8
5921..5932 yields 0.03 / 27.5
